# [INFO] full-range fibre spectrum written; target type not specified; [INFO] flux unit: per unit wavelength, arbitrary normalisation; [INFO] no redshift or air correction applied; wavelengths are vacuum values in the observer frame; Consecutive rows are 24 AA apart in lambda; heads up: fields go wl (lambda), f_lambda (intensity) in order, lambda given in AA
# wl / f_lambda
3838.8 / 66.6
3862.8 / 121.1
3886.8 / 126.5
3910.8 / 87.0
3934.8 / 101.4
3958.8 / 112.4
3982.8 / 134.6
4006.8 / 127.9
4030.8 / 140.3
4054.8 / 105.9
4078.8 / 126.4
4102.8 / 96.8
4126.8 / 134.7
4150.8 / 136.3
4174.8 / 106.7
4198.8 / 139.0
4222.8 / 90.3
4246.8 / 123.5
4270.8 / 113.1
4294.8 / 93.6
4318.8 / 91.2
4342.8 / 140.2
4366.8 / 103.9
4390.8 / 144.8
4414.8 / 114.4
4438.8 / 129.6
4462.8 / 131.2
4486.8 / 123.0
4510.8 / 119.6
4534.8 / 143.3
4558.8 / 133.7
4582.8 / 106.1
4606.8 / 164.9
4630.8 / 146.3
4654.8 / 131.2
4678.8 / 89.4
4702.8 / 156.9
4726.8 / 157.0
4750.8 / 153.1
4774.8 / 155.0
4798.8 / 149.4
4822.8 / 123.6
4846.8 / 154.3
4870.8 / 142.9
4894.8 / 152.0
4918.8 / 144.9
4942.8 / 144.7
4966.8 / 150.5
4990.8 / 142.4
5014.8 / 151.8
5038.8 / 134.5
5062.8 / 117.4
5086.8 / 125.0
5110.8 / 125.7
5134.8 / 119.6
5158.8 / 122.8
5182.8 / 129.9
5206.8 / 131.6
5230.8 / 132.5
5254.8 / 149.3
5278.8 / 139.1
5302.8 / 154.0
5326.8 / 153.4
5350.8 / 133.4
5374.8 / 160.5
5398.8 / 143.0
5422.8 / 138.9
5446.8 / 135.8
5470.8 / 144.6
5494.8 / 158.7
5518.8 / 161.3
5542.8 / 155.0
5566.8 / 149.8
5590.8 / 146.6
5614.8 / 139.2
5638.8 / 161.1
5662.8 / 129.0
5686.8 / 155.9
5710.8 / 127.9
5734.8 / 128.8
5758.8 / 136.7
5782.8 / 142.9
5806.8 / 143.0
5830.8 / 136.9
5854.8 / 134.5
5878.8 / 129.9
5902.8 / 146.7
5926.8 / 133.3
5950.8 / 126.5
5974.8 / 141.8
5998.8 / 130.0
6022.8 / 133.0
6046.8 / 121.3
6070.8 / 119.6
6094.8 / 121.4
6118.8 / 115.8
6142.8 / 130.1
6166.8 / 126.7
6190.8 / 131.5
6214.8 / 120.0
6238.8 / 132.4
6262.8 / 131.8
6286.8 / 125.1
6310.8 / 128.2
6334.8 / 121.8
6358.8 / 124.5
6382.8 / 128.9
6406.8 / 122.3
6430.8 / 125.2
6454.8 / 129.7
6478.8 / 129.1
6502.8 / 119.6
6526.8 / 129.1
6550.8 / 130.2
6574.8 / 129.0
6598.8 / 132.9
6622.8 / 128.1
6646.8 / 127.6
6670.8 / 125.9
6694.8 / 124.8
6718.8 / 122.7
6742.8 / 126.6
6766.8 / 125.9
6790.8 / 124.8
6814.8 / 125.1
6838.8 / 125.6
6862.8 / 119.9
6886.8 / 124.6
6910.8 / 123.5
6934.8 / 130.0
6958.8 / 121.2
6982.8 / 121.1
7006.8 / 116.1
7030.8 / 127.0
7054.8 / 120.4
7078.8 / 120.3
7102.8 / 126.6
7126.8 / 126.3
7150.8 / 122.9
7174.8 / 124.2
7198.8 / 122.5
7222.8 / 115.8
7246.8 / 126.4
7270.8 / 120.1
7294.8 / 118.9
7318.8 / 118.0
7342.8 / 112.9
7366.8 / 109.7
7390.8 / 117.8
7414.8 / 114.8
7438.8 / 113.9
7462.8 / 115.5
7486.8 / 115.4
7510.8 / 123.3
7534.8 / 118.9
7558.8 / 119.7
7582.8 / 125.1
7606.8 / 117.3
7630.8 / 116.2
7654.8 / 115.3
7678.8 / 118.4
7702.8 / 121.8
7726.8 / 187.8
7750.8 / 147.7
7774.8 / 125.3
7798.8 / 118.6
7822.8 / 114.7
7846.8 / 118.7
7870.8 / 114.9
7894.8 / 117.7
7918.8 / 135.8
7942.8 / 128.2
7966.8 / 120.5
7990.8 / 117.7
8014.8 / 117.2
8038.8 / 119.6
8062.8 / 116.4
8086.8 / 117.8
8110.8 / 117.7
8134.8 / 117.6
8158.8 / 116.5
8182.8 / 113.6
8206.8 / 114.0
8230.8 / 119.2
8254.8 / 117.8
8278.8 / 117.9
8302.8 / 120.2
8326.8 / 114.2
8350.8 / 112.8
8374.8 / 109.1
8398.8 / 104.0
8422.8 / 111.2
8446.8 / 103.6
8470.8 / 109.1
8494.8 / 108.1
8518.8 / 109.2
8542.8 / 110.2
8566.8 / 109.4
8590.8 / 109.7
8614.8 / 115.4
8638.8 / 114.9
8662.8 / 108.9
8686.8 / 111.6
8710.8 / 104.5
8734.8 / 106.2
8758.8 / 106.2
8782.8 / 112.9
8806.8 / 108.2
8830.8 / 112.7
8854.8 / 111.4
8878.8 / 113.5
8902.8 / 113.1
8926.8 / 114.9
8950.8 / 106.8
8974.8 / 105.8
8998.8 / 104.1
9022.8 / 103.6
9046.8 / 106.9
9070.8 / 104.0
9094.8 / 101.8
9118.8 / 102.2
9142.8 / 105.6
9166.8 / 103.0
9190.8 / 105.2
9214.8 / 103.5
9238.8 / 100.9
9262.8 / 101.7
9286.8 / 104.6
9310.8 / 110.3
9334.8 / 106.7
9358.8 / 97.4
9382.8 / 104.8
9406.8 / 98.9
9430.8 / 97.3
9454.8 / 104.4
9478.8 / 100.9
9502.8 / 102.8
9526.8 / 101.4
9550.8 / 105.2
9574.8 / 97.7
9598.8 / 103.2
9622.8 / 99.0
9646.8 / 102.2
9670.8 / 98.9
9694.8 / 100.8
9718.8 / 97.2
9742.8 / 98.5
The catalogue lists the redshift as 0.18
